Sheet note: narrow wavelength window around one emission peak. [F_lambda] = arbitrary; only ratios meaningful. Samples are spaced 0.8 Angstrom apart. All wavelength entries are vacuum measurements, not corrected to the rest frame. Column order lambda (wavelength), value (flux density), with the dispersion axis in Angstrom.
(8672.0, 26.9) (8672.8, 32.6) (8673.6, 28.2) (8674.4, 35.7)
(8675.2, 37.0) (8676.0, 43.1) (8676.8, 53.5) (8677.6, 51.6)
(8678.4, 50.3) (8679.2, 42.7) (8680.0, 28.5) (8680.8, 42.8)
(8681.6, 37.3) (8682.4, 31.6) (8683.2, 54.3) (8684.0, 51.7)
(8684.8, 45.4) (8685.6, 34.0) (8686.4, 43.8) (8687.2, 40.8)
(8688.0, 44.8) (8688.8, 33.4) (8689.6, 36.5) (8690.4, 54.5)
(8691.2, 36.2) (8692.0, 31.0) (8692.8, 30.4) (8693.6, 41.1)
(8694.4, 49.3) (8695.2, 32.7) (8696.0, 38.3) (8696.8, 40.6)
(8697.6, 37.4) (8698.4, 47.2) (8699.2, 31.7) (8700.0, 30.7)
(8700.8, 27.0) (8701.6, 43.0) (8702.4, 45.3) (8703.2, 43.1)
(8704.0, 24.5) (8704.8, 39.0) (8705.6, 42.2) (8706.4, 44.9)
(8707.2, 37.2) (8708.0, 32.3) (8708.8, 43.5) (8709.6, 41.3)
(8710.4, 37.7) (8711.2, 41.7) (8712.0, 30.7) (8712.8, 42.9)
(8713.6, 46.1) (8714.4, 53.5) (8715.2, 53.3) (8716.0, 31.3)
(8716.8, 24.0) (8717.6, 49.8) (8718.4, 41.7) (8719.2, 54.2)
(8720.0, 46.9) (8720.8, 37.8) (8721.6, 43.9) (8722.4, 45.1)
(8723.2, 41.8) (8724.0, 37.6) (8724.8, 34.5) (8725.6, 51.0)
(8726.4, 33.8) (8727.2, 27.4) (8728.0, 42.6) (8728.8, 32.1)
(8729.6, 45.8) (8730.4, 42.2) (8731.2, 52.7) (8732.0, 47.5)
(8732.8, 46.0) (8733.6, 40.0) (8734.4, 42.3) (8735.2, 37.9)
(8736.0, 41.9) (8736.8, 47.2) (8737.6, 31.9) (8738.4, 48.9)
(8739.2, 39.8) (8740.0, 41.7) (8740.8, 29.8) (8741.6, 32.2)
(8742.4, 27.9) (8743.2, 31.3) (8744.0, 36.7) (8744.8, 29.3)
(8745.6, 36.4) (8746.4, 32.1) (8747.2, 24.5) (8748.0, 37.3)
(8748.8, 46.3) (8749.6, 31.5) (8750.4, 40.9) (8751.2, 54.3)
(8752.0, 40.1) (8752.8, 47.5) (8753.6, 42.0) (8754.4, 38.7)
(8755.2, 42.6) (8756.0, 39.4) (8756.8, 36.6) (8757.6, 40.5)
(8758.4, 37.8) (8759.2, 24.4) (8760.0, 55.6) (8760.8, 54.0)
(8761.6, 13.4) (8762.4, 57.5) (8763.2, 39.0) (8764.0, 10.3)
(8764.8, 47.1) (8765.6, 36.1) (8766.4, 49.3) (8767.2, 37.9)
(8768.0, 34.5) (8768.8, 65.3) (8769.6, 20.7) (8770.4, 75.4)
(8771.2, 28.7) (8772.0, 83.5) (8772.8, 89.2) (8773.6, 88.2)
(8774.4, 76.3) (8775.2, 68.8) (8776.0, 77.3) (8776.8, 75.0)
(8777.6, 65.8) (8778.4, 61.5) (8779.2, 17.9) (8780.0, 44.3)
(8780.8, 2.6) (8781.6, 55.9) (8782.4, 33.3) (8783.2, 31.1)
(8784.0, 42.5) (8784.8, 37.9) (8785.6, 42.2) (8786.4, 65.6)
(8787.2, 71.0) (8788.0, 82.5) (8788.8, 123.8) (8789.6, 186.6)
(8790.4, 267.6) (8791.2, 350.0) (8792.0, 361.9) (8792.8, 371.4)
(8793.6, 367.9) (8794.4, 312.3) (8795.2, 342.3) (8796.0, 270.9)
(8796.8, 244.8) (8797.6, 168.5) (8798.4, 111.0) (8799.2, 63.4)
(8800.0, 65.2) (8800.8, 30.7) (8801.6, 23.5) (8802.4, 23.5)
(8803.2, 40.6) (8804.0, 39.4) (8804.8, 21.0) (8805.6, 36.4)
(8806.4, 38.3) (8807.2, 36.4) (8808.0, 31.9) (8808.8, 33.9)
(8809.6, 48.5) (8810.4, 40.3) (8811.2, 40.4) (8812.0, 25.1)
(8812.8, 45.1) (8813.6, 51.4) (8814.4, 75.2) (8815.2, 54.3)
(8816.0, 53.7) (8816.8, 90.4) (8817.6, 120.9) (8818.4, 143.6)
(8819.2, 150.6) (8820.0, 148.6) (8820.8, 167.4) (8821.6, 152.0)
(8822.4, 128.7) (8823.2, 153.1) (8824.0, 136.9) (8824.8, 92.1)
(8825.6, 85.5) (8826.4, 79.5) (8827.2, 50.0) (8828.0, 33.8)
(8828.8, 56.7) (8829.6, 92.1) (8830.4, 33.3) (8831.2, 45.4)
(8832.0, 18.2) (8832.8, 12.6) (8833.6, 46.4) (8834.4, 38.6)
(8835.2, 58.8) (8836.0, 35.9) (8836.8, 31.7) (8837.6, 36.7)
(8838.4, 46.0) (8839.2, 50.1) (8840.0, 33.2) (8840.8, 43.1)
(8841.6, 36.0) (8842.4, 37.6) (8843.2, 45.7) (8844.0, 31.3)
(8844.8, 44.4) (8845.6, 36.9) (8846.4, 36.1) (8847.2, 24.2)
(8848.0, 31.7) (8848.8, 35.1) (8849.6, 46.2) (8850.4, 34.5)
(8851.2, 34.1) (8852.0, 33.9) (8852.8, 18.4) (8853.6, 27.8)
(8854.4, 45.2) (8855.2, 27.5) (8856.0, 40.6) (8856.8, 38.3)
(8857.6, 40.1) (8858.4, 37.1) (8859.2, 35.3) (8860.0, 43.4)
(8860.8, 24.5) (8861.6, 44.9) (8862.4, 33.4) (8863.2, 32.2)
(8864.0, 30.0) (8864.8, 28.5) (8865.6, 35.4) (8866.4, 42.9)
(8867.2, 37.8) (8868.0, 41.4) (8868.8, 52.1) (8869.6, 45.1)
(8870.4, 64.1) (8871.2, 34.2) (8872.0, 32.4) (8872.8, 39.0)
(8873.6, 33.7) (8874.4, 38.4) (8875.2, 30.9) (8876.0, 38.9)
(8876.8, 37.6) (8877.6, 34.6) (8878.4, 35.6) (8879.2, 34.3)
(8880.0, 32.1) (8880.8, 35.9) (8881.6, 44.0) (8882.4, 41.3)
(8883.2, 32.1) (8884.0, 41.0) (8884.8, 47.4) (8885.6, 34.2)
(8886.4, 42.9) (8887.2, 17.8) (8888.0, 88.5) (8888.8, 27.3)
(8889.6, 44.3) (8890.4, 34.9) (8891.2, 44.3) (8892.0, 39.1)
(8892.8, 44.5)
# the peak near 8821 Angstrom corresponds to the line [N II]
